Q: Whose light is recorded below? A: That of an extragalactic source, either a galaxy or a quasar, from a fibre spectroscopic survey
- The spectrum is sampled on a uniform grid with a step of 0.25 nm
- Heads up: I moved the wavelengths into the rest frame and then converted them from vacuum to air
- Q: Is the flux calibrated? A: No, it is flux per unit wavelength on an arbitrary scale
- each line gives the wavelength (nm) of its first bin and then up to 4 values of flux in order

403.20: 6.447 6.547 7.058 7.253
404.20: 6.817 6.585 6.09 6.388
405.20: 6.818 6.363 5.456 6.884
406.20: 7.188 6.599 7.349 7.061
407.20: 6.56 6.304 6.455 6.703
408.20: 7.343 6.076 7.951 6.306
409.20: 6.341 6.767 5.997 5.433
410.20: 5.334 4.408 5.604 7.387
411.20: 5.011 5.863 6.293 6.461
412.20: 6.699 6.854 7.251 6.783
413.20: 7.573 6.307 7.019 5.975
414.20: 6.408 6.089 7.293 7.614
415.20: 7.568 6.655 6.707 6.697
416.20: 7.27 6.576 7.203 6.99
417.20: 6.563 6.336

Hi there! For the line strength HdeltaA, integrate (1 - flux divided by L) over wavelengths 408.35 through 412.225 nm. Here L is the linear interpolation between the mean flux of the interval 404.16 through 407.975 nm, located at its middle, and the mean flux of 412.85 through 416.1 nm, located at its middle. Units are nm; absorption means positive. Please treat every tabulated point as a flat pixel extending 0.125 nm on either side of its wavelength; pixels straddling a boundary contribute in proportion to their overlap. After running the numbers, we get 0.348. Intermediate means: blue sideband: 6.59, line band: 6.11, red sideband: 6.83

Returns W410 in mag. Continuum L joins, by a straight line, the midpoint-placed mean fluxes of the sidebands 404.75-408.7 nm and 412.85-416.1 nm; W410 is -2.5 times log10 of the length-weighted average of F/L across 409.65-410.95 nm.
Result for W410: 0.22 mag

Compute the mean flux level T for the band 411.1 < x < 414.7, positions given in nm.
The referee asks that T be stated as 6.51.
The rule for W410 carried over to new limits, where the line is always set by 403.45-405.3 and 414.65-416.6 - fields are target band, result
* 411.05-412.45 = 0.127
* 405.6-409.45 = 0.013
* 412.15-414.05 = 0.022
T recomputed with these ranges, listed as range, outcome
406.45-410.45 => 6.47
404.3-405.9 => 6.32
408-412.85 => 6.29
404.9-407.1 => 6.69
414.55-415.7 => 7.19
